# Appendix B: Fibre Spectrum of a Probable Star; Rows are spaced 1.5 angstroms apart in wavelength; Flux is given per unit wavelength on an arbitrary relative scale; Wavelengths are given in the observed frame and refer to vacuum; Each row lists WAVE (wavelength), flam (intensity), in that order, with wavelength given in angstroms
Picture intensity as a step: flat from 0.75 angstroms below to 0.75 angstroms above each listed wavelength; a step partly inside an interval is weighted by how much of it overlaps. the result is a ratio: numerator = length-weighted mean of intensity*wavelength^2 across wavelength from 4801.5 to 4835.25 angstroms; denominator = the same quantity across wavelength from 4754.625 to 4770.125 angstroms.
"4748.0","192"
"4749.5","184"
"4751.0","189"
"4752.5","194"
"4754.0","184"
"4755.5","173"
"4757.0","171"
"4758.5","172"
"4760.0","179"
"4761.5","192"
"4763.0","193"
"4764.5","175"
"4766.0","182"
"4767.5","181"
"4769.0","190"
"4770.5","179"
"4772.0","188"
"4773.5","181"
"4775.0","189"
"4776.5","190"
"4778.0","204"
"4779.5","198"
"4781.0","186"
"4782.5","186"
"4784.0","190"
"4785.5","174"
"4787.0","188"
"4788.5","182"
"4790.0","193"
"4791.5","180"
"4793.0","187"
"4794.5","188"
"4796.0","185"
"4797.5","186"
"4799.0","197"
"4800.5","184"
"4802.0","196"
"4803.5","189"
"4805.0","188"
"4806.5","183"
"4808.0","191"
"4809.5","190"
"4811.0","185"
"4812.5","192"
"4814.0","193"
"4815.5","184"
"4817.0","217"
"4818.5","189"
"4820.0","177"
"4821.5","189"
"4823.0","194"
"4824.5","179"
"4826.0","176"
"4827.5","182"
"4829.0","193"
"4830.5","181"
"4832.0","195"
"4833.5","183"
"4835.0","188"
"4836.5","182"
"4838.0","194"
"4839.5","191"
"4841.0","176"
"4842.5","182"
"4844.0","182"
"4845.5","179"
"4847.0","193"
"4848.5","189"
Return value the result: 1.1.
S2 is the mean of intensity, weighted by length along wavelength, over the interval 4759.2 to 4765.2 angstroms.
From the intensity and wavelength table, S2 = 185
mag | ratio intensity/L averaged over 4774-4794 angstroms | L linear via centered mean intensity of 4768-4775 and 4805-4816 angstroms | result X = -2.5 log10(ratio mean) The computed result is -0.01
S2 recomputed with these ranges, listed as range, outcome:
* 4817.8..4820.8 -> 183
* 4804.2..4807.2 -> 186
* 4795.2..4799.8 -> 189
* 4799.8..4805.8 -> 189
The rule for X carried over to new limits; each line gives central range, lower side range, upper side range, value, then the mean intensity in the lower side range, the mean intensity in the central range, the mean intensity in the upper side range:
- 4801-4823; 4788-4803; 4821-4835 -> -0.02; 188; 190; 186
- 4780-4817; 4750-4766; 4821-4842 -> -0.02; 182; 188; 186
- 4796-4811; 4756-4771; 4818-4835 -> -0.03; 181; 189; 185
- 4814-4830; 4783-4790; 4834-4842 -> -0.02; 185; 188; 186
